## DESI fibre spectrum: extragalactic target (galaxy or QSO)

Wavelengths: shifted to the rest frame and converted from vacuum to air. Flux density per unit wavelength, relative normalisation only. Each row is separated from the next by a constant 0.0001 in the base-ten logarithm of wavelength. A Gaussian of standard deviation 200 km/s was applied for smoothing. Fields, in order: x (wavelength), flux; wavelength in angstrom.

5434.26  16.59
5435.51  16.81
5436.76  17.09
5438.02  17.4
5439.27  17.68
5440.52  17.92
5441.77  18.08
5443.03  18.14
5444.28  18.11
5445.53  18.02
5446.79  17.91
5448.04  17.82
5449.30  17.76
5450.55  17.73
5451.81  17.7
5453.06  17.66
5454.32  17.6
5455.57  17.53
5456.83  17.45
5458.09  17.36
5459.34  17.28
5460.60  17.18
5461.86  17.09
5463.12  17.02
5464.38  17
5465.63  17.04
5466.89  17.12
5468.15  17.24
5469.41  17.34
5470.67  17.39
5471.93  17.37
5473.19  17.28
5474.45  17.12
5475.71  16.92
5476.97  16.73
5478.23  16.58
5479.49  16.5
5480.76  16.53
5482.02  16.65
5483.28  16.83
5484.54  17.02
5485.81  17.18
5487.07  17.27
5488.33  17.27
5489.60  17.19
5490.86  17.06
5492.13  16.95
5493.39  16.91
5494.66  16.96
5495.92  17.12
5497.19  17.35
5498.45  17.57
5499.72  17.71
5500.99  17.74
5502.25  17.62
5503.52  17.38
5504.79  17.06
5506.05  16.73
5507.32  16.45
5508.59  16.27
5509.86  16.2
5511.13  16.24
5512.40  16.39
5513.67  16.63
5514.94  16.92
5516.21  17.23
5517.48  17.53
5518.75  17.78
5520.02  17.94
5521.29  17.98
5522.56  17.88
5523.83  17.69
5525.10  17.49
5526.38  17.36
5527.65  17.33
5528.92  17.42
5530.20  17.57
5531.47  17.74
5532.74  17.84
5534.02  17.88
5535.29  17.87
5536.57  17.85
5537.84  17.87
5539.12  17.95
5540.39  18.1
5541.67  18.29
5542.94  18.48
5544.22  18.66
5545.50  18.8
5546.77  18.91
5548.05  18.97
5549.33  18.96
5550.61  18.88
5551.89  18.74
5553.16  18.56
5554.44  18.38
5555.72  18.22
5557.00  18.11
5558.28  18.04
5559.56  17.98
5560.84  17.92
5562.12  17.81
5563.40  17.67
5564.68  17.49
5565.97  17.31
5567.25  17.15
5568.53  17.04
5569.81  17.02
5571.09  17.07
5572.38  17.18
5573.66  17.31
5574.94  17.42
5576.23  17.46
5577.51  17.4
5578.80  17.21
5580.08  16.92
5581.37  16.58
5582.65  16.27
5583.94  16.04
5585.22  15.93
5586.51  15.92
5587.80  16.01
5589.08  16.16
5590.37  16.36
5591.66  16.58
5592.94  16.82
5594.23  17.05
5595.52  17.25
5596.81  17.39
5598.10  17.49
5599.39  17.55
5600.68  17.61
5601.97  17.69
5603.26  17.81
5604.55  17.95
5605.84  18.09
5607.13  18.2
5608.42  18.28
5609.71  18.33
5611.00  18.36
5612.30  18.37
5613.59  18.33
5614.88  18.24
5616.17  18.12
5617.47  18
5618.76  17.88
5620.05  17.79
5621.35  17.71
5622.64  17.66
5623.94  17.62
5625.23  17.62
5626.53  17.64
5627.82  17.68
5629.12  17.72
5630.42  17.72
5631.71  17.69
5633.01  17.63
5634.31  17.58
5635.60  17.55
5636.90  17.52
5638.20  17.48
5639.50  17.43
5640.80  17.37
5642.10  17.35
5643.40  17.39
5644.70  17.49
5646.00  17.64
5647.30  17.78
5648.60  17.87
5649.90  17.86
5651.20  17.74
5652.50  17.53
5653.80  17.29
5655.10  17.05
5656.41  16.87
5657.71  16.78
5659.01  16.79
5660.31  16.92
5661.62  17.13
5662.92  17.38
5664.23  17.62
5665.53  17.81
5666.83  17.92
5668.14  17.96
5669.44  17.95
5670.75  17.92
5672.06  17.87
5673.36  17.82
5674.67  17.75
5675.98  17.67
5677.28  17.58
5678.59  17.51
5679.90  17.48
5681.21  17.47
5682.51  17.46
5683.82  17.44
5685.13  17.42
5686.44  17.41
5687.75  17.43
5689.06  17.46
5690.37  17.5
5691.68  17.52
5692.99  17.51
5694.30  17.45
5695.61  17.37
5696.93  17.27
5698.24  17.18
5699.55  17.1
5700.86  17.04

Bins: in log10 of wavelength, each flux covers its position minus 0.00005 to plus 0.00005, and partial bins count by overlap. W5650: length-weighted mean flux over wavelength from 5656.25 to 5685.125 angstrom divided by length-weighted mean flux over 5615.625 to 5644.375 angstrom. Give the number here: 0.99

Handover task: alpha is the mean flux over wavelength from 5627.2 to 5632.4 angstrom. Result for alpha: 17.7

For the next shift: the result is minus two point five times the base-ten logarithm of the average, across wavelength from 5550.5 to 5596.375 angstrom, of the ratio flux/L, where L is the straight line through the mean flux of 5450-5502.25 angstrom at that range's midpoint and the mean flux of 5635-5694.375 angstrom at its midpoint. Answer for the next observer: 0.01 mag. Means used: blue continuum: 17.2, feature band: 17.2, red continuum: 17.5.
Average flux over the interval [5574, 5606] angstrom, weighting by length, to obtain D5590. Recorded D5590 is 17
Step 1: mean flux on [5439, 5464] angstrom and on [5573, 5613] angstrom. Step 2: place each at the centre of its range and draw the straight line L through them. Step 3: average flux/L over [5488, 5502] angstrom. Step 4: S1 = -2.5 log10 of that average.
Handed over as 0.015 mag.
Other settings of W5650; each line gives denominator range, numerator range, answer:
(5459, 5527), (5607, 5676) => 1.03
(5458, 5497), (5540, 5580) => 1.05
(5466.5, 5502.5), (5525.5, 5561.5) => 1.06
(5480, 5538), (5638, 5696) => 1.01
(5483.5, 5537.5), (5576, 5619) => 1.00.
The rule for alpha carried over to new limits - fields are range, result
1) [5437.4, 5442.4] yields 17.8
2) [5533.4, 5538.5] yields 17.9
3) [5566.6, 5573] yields 17.1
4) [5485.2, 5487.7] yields 17.3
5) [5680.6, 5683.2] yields 17.5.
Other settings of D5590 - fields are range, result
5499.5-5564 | 17.7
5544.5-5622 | 17.6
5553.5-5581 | 17.5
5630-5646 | 17.5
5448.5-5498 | 17.2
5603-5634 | 17.9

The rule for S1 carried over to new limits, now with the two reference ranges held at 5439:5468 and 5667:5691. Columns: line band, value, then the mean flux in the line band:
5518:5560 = -0.03 mag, 18.1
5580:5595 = 0.08 mag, 16.4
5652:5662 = 0.04 mag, 17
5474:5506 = 0.03 mag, 17.1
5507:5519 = 0.05 mag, 16.7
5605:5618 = -0.04 mag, 18.2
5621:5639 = 0.00 mag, 17.6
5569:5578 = 0.02 mag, 17.3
